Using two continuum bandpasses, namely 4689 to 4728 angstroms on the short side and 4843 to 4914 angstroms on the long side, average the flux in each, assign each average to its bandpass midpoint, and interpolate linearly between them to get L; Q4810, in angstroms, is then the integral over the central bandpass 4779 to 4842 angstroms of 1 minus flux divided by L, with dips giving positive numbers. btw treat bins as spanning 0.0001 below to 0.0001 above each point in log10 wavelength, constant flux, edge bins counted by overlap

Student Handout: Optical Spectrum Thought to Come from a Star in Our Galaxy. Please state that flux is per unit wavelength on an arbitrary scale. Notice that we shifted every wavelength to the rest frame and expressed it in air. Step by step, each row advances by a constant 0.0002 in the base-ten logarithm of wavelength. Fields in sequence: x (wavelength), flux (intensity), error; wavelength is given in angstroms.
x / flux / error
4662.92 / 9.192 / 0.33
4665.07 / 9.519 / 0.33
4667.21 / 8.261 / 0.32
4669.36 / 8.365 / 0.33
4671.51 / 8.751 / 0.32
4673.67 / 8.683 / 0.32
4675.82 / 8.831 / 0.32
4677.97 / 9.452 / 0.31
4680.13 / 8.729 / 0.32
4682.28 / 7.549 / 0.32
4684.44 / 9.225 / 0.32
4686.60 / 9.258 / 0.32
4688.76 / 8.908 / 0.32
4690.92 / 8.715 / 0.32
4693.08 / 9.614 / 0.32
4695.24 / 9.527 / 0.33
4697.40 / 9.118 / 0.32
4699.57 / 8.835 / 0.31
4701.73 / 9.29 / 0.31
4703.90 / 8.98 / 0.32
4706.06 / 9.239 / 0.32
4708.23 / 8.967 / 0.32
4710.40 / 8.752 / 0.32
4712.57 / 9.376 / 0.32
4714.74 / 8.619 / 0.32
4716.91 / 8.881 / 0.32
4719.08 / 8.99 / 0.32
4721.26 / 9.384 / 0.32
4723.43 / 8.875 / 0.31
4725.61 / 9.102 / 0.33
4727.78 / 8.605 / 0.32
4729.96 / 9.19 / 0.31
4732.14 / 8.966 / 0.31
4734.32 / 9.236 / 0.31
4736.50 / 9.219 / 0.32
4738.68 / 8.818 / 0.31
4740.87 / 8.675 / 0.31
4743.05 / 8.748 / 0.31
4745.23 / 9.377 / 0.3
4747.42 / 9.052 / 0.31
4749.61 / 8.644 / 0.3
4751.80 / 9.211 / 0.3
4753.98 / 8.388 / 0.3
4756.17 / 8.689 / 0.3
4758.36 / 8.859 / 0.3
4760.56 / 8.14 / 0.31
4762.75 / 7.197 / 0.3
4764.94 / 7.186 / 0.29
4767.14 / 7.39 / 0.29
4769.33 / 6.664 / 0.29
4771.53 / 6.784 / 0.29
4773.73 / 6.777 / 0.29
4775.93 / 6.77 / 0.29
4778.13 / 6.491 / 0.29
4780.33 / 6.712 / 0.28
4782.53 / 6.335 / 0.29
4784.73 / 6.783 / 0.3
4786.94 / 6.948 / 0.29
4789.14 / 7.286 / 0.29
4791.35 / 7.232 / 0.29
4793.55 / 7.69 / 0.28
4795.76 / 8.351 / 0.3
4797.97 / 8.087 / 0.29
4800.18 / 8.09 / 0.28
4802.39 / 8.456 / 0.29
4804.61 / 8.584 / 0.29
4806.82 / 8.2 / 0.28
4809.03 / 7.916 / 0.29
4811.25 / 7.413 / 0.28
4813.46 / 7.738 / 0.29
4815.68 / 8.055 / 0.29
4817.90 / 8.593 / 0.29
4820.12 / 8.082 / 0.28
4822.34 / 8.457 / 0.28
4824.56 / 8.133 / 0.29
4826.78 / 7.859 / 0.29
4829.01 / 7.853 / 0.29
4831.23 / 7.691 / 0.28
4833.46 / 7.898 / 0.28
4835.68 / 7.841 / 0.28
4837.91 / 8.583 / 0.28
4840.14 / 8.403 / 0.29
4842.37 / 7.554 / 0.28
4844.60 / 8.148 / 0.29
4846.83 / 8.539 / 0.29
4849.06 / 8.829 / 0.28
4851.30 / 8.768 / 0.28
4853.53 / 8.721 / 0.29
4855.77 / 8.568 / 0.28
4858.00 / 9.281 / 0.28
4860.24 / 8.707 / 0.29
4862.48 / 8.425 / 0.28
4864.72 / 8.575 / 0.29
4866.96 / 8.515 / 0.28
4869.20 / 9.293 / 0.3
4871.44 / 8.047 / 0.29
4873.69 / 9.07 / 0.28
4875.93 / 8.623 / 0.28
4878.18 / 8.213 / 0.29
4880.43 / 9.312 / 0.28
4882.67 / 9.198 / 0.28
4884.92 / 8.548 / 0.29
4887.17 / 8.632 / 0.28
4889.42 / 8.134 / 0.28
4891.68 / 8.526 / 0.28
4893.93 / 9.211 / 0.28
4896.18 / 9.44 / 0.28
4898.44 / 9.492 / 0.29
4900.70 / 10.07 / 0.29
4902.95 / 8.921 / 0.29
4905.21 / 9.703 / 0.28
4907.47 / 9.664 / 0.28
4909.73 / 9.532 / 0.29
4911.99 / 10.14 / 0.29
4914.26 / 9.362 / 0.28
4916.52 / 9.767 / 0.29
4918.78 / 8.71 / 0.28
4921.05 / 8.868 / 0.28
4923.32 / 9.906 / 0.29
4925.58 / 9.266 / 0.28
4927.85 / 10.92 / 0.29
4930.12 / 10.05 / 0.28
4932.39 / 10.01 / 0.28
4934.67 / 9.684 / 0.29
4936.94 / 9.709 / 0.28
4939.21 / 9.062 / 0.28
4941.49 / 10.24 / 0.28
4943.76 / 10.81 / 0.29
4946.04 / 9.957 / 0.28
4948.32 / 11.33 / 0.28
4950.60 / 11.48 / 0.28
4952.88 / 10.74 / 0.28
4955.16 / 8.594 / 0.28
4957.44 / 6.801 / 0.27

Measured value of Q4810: 8.1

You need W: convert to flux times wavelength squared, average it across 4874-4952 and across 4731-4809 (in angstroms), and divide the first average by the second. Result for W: 1.3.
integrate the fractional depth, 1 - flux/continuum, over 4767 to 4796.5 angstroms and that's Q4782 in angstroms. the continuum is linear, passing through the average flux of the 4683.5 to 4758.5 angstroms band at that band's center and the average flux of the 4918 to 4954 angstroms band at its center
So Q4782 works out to 7.4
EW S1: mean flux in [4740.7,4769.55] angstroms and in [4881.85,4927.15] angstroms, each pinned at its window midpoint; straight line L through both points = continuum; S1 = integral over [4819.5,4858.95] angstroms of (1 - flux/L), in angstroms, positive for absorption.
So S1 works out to 2.6 angstroms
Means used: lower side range 8.34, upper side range 9.27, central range 8.29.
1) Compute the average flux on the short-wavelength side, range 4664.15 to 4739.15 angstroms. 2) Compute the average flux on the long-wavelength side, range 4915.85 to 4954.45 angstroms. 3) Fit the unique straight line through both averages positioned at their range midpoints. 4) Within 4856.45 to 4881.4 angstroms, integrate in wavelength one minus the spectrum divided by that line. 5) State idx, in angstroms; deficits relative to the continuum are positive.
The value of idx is 2.6 angstroms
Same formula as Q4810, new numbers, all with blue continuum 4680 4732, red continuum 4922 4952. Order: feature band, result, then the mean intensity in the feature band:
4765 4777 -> 3.1 angstroms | 6.9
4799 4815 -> 2.4 angstroms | 8.06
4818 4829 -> 1.7 angstroms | 8.14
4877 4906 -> 2.7 angstroms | 9.02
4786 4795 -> 2.0 angstroms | 7.34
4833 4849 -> 2.5 angstroms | 8.2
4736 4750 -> 0.4 angstroms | 8.93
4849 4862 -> 1.3 angstroms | 8.79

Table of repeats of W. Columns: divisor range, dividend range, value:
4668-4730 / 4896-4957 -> 1.20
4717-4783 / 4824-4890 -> 1.08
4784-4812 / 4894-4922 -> 1.27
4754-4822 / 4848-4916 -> 1.23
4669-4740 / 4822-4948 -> 1.08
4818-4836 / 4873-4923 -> 1.18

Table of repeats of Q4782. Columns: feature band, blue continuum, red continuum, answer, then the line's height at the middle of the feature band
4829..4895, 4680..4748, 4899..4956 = 7.32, 9.6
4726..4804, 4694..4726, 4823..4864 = 6.98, 8.76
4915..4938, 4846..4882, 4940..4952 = 1.25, 10.2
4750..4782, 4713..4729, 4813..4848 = 4.03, 8.6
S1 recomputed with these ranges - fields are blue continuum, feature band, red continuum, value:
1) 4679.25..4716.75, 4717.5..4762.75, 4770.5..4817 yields -3.0 angstroms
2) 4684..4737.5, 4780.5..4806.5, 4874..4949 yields 4.6 angstroms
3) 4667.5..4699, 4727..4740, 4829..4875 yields -0.4 angstroms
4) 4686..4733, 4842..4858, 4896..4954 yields 1.8 angstroms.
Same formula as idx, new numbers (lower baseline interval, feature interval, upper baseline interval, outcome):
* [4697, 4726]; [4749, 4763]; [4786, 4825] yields 0.0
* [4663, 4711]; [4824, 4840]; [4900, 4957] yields 2.5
